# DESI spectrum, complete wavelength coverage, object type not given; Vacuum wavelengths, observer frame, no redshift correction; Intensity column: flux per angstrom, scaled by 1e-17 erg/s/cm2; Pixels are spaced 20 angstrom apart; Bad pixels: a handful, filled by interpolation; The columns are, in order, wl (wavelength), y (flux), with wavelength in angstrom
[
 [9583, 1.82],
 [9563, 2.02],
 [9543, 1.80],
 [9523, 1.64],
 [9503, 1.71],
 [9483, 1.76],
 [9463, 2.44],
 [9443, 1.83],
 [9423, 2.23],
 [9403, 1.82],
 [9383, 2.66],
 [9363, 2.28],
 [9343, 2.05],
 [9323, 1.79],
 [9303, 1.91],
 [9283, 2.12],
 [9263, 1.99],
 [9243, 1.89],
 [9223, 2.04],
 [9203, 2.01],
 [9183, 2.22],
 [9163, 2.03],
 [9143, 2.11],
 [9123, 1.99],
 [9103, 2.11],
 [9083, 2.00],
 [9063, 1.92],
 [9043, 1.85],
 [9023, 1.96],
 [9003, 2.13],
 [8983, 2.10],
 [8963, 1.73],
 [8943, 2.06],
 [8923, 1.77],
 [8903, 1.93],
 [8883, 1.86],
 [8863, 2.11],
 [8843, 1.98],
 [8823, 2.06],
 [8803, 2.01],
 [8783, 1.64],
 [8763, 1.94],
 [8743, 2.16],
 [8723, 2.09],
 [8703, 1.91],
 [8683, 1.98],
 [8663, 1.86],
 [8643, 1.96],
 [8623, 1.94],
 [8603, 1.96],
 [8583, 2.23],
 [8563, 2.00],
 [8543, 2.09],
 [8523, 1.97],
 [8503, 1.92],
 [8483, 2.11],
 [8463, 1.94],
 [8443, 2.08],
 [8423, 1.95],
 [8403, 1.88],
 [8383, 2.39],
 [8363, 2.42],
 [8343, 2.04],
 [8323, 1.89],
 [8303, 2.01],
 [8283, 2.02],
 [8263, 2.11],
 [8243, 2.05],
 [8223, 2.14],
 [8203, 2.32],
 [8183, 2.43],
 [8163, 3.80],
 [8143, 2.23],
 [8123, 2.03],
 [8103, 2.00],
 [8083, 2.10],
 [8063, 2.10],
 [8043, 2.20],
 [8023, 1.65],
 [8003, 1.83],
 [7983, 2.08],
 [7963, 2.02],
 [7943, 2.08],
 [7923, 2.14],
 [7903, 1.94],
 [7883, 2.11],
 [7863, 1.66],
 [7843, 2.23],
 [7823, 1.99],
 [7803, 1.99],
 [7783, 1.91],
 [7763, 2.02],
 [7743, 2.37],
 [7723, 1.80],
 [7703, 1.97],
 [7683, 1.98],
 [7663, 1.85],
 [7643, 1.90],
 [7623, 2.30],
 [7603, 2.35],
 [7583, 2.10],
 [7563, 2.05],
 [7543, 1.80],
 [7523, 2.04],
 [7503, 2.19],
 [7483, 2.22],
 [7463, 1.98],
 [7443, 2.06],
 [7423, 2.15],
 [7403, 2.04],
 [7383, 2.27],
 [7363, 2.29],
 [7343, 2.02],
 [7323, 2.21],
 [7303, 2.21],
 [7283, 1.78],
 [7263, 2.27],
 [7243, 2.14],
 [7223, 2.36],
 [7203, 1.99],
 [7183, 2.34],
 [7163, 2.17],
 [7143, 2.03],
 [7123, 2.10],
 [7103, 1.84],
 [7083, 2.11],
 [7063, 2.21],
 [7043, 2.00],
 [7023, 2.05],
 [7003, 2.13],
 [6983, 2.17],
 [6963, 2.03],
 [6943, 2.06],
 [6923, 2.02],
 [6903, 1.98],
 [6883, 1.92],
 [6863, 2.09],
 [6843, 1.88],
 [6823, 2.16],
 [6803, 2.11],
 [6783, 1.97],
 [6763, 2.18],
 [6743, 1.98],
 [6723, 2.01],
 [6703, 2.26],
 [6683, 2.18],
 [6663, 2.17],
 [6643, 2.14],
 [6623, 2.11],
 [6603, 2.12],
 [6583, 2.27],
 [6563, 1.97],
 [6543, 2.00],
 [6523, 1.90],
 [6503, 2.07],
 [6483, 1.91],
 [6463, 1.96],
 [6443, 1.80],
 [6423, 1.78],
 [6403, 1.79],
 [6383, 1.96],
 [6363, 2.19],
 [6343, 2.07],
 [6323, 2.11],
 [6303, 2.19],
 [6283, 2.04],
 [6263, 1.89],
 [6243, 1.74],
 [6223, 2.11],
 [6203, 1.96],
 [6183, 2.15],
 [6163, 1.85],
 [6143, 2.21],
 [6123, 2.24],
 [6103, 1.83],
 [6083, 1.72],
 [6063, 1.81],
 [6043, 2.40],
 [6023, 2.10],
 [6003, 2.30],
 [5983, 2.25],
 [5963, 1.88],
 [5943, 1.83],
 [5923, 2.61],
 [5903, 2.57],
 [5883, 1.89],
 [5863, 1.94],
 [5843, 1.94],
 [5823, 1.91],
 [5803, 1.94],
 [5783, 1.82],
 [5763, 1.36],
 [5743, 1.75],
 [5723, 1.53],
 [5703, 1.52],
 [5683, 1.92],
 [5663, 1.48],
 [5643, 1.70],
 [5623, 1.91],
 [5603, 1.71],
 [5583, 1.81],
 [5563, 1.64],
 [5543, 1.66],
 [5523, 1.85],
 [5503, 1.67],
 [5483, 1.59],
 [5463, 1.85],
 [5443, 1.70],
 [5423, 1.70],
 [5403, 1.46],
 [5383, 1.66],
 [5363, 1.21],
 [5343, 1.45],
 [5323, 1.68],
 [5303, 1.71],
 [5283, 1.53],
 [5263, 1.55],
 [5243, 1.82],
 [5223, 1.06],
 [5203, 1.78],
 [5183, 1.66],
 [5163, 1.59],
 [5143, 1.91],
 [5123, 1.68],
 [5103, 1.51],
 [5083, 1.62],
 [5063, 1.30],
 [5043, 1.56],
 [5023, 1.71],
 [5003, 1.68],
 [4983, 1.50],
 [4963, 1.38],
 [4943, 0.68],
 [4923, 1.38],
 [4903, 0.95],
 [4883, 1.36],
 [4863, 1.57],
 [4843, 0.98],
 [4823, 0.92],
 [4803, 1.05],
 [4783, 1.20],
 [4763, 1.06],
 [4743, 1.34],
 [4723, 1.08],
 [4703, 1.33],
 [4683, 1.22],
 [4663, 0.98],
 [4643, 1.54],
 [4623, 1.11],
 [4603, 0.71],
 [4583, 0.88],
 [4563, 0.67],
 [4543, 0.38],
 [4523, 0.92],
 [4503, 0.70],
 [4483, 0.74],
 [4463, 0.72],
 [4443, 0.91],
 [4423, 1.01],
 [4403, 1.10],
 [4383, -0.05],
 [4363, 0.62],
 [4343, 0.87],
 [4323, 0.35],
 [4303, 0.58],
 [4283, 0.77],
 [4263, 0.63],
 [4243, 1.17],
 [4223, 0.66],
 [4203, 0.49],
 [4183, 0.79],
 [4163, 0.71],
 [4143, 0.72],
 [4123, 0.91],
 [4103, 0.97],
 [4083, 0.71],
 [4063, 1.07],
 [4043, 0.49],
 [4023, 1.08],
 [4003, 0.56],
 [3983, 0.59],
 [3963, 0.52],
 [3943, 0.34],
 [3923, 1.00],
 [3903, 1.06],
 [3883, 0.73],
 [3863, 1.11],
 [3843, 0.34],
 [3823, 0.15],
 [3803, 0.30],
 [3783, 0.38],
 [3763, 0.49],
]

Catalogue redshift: 0.244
